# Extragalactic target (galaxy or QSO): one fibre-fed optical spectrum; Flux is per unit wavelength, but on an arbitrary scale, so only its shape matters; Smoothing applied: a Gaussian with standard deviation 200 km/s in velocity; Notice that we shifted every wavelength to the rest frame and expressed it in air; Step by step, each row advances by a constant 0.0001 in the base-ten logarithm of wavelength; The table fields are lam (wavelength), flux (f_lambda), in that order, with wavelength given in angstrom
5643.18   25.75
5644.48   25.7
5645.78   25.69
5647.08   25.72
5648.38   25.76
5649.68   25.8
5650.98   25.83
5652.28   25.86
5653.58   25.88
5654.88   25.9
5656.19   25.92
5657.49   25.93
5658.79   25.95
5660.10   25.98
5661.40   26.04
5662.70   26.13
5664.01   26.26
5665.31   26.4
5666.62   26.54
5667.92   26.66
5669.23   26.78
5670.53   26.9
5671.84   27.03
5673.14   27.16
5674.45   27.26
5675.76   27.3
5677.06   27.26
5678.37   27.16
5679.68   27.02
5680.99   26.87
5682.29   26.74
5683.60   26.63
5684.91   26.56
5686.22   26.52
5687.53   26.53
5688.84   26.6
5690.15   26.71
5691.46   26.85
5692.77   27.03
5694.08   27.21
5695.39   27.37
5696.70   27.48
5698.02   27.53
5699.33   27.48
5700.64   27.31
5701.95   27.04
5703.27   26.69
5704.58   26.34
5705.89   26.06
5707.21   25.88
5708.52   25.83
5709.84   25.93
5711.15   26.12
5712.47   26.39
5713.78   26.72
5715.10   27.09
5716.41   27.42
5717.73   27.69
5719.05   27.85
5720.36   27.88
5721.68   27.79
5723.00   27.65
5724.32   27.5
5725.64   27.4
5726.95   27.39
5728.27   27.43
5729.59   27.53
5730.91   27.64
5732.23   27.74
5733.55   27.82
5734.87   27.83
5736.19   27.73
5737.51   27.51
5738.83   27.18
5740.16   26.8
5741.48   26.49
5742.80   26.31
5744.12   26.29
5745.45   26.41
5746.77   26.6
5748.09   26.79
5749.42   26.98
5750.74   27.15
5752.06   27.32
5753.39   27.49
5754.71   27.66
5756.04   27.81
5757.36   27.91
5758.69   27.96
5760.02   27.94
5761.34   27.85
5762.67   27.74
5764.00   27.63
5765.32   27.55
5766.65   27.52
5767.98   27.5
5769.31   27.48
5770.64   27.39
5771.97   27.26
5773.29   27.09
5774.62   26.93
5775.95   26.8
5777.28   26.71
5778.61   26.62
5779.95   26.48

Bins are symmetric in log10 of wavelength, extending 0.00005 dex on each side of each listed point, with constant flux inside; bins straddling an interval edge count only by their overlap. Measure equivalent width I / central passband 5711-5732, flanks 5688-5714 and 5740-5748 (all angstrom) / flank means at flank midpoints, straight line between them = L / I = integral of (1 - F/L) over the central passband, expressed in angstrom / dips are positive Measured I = -0.6 angstrom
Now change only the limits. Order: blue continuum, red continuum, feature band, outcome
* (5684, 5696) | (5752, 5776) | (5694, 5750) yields 0.1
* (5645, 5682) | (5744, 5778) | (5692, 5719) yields -0.1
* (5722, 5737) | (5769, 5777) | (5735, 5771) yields 0.1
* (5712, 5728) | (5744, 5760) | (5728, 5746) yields 0.1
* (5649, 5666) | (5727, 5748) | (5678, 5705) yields -0.5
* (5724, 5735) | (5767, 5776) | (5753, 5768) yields -0.2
